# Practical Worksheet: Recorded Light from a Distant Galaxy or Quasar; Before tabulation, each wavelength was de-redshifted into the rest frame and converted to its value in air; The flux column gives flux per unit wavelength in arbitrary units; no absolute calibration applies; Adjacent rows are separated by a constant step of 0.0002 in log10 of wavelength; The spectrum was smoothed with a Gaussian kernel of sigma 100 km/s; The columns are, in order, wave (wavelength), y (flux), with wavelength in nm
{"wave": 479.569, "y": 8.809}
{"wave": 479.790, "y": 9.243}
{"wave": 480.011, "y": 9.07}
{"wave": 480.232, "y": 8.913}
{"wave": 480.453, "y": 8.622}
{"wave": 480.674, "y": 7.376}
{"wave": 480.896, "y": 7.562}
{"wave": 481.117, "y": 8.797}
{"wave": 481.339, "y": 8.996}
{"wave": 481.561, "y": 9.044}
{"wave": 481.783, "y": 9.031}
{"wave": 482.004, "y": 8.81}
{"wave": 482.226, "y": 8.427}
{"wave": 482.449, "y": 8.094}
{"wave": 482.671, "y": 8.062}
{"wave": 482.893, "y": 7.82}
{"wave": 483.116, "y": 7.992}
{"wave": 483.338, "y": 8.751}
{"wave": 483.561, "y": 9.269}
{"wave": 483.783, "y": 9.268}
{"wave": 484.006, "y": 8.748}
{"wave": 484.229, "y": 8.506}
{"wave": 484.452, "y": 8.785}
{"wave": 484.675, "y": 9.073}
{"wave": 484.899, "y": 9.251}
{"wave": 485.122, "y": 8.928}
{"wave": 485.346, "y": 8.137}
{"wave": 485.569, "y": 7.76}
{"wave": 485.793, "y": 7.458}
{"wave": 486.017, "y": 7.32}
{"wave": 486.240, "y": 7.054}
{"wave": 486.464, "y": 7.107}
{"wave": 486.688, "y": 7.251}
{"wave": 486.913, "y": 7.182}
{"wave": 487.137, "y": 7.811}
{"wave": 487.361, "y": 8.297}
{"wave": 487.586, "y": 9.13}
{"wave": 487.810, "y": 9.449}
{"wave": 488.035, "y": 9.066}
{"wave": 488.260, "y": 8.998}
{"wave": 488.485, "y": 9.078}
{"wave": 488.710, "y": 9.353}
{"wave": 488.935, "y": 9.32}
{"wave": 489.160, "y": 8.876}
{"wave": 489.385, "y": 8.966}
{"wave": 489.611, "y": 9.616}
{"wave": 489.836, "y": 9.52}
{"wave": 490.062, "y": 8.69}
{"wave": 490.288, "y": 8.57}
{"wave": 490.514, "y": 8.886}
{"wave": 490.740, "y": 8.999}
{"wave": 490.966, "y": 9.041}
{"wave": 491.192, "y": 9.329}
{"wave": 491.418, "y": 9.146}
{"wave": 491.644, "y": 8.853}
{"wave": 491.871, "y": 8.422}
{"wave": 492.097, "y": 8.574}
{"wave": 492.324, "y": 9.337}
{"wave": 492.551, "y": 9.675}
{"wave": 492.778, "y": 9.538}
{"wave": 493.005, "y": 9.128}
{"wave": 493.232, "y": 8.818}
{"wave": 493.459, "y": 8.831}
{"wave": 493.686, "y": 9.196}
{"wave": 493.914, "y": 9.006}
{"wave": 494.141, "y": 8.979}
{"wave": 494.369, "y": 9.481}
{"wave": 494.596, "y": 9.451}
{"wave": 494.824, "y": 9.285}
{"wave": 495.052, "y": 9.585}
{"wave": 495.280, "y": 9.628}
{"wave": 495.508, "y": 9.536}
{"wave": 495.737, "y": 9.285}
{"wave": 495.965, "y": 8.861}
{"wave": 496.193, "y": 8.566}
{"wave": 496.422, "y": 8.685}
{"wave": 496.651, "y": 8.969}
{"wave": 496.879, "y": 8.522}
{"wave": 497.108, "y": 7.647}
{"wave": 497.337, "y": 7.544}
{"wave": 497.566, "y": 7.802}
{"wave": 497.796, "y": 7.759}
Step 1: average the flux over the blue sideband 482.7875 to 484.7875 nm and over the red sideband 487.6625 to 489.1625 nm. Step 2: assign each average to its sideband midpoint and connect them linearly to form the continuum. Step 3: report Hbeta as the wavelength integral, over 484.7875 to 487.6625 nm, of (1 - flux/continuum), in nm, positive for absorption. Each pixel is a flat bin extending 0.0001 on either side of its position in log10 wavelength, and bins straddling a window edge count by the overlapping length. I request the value 0.34 nm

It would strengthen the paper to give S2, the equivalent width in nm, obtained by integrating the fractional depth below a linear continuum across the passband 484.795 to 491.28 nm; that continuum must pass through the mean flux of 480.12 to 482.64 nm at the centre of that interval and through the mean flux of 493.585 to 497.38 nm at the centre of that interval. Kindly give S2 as 0.123 nm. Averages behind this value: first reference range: 8.5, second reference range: 8.98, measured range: 8.57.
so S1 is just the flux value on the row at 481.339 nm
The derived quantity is 8.996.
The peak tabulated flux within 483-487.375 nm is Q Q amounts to 9.269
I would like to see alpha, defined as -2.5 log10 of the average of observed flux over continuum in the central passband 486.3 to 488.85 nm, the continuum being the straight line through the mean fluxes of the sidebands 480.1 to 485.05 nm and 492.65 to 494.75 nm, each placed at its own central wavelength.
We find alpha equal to 0.06 mag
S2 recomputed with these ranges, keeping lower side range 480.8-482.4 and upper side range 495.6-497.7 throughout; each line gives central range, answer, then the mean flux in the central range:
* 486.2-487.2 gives 0.15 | 7.27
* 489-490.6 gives -0.09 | 9.03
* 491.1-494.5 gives -0.24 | 9.09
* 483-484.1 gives -0.02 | 8.8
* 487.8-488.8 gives -0.07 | 9.15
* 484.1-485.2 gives -0.04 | 8.9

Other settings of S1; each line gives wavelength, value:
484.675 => 9.073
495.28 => 9.628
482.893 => 7.82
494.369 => 9.481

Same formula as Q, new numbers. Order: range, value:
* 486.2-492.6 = 9.675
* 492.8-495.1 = 9.585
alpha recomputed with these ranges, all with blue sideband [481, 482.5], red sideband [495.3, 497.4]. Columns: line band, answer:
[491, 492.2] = -0.021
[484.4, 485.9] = 0.035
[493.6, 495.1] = -0.069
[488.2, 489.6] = -0.050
